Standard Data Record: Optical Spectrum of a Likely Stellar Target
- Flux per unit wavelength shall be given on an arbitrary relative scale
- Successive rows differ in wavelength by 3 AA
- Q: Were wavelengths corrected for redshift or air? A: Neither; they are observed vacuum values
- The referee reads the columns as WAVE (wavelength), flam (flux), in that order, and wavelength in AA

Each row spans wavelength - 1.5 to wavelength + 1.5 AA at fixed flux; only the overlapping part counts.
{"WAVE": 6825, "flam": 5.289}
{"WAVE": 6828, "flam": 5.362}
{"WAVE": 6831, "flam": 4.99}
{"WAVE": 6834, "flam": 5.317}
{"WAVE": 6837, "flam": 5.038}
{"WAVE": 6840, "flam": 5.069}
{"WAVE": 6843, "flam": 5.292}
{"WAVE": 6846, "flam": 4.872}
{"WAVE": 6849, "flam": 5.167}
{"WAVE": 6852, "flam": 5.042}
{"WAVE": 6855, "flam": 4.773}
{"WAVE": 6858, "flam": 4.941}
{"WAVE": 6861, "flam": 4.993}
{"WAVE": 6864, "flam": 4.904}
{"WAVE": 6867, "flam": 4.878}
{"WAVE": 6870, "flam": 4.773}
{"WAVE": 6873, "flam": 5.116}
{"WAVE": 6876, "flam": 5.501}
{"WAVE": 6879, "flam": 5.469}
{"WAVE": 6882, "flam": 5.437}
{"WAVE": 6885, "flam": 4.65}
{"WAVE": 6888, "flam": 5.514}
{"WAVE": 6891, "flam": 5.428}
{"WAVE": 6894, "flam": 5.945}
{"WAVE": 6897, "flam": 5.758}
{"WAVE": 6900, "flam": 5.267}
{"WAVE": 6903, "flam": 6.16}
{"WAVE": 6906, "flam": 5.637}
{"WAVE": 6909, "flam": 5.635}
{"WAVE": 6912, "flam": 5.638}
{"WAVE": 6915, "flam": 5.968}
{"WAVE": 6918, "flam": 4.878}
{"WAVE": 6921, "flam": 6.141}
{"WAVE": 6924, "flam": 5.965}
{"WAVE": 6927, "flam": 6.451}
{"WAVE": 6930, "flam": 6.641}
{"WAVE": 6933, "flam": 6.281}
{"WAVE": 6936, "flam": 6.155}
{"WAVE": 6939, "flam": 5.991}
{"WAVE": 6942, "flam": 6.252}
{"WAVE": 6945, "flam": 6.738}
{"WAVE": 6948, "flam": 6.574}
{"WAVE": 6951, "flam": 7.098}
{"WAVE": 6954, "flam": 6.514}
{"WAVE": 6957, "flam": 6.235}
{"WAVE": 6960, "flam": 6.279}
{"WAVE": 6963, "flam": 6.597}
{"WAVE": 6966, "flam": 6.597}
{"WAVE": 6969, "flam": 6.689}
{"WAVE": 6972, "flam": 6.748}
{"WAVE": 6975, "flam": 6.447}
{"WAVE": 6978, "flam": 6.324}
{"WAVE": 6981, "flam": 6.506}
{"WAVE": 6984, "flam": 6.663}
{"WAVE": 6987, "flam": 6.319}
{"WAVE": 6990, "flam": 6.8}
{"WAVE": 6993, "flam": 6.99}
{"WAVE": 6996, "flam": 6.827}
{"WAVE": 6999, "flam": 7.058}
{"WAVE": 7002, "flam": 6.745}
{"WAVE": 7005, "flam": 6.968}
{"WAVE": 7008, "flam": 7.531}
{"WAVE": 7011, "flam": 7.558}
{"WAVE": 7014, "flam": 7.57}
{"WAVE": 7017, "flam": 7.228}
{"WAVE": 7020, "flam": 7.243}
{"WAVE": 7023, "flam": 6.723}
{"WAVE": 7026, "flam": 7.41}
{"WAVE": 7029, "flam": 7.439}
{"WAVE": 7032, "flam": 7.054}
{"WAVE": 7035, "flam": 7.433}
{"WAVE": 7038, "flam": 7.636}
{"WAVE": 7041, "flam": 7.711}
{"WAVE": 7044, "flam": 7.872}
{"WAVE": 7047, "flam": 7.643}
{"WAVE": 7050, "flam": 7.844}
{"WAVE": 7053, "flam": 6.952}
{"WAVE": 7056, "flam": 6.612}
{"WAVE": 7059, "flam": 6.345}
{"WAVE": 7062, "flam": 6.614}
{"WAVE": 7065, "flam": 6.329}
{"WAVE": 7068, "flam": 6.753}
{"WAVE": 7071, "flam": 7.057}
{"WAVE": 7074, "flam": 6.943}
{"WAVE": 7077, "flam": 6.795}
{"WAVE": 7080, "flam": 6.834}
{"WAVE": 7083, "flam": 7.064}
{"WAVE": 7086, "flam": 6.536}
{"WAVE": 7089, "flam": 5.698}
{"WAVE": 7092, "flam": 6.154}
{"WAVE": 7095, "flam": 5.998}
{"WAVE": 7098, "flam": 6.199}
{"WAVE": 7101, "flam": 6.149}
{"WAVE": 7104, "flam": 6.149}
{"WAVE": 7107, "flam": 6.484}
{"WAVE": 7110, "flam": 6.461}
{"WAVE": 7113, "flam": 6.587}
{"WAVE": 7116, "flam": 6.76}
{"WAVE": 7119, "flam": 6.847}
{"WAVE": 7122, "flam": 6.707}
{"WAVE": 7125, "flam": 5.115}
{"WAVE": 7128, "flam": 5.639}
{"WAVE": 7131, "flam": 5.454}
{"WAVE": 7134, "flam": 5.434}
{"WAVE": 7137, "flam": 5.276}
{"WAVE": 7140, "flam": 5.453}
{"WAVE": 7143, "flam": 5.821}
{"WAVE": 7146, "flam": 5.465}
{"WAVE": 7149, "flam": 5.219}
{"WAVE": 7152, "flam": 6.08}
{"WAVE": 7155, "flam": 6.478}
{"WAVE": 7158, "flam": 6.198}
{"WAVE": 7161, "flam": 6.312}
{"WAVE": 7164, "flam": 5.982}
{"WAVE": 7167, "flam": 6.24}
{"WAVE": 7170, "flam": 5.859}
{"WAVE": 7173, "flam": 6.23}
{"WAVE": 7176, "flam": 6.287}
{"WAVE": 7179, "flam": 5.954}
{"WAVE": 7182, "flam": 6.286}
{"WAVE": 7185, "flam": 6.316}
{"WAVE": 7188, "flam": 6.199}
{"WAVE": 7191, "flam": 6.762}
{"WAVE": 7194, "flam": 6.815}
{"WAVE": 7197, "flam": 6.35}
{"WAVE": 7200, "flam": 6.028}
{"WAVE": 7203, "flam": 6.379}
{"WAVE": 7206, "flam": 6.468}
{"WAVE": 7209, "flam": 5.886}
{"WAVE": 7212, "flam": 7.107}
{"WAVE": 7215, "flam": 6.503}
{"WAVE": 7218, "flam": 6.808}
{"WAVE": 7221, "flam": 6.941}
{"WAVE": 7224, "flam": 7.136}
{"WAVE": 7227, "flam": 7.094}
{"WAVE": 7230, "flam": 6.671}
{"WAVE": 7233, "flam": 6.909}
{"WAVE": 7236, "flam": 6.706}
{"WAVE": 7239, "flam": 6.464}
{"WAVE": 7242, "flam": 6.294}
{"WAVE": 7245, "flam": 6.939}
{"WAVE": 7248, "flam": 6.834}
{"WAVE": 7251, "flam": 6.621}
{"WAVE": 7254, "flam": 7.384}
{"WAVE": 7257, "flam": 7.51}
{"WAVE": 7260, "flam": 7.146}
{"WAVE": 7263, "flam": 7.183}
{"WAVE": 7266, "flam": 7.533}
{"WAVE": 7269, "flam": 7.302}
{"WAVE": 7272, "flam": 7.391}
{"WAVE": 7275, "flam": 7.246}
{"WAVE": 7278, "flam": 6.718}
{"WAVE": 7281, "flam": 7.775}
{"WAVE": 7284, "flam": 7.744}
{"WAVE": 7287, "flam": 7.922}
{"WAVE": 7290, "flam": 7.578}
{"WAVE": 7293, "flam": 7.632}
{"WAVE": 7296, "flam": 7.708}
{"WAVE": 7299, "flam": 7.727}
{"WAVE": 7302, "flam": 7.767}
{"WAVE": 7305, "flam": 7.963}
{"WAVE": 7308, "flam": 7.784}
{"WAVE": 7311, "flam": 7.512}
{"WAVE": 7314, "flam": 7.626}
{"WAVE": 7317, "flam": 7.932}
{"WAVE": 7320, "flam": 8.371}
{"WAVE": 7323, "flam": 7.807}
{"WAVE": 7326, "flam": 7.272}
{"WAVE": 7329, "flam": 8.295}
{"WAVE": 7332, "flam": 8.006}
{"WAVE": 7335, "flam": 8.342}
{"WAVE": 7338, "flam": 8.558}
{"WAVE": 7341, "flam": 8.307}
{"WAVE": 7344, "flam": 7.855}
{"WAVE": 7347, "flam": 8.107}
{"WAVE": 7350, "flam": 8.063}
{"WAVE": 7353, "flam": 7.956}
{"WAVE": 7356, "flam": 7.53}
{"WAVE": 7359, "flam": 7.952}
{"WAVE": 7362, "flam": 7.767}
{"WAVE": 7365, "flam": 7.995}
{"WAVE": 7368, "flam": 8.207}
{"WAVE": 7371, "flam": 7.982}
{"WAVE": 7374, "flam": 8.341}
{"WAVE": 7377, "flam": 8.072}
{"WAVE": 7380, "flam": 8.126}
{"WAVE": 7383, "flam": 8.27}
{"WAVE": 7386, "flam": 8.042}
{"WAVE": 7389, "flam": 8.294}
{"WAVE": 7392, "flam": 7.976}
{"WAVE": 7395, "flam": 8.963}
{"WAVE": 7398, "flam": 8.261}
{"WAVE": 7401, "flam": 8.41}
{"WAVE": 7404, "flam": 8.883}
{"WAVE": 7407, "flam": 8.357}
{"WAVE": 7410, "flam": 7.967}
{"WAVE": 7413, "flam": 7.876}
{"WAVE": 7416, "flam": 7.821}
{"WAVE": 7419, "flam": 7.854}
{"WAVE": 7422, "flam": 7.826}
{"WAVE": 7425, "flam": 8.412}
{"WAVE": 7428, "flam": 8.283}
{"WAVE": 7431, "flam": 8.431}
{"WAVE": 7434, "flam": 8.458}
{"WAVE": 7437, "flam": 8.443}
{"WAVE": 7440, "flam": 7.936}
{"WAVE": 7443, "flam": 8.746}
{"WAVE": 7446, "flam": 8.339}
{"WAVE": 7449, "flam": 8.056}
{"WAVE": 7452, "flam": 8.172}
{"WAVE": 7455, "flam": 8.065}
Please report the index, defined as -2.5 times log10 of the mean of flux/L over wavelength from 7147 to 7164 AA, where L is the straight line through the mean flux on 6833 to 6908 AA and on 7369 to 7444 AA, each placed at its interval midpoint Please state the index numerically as 0.14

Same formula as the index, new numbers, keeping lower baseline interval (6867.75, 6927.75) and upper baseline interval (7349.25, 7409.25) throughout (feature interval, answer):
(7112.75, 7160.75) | 0.16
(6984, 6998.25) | -0.12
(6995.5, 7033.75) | -0.16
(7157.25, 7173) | 0.15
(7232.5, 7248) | 0.12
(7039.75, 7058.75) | -0.16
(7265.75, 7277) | 0.04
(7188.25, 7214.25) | 0.12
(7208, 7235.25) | 0.08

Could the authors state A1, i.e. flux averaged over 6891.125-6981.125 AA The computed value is 6.19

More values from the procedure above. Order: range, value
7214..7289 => 7.08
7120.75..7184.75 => 5.89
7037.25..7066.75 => 7.14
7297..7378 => 7.96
